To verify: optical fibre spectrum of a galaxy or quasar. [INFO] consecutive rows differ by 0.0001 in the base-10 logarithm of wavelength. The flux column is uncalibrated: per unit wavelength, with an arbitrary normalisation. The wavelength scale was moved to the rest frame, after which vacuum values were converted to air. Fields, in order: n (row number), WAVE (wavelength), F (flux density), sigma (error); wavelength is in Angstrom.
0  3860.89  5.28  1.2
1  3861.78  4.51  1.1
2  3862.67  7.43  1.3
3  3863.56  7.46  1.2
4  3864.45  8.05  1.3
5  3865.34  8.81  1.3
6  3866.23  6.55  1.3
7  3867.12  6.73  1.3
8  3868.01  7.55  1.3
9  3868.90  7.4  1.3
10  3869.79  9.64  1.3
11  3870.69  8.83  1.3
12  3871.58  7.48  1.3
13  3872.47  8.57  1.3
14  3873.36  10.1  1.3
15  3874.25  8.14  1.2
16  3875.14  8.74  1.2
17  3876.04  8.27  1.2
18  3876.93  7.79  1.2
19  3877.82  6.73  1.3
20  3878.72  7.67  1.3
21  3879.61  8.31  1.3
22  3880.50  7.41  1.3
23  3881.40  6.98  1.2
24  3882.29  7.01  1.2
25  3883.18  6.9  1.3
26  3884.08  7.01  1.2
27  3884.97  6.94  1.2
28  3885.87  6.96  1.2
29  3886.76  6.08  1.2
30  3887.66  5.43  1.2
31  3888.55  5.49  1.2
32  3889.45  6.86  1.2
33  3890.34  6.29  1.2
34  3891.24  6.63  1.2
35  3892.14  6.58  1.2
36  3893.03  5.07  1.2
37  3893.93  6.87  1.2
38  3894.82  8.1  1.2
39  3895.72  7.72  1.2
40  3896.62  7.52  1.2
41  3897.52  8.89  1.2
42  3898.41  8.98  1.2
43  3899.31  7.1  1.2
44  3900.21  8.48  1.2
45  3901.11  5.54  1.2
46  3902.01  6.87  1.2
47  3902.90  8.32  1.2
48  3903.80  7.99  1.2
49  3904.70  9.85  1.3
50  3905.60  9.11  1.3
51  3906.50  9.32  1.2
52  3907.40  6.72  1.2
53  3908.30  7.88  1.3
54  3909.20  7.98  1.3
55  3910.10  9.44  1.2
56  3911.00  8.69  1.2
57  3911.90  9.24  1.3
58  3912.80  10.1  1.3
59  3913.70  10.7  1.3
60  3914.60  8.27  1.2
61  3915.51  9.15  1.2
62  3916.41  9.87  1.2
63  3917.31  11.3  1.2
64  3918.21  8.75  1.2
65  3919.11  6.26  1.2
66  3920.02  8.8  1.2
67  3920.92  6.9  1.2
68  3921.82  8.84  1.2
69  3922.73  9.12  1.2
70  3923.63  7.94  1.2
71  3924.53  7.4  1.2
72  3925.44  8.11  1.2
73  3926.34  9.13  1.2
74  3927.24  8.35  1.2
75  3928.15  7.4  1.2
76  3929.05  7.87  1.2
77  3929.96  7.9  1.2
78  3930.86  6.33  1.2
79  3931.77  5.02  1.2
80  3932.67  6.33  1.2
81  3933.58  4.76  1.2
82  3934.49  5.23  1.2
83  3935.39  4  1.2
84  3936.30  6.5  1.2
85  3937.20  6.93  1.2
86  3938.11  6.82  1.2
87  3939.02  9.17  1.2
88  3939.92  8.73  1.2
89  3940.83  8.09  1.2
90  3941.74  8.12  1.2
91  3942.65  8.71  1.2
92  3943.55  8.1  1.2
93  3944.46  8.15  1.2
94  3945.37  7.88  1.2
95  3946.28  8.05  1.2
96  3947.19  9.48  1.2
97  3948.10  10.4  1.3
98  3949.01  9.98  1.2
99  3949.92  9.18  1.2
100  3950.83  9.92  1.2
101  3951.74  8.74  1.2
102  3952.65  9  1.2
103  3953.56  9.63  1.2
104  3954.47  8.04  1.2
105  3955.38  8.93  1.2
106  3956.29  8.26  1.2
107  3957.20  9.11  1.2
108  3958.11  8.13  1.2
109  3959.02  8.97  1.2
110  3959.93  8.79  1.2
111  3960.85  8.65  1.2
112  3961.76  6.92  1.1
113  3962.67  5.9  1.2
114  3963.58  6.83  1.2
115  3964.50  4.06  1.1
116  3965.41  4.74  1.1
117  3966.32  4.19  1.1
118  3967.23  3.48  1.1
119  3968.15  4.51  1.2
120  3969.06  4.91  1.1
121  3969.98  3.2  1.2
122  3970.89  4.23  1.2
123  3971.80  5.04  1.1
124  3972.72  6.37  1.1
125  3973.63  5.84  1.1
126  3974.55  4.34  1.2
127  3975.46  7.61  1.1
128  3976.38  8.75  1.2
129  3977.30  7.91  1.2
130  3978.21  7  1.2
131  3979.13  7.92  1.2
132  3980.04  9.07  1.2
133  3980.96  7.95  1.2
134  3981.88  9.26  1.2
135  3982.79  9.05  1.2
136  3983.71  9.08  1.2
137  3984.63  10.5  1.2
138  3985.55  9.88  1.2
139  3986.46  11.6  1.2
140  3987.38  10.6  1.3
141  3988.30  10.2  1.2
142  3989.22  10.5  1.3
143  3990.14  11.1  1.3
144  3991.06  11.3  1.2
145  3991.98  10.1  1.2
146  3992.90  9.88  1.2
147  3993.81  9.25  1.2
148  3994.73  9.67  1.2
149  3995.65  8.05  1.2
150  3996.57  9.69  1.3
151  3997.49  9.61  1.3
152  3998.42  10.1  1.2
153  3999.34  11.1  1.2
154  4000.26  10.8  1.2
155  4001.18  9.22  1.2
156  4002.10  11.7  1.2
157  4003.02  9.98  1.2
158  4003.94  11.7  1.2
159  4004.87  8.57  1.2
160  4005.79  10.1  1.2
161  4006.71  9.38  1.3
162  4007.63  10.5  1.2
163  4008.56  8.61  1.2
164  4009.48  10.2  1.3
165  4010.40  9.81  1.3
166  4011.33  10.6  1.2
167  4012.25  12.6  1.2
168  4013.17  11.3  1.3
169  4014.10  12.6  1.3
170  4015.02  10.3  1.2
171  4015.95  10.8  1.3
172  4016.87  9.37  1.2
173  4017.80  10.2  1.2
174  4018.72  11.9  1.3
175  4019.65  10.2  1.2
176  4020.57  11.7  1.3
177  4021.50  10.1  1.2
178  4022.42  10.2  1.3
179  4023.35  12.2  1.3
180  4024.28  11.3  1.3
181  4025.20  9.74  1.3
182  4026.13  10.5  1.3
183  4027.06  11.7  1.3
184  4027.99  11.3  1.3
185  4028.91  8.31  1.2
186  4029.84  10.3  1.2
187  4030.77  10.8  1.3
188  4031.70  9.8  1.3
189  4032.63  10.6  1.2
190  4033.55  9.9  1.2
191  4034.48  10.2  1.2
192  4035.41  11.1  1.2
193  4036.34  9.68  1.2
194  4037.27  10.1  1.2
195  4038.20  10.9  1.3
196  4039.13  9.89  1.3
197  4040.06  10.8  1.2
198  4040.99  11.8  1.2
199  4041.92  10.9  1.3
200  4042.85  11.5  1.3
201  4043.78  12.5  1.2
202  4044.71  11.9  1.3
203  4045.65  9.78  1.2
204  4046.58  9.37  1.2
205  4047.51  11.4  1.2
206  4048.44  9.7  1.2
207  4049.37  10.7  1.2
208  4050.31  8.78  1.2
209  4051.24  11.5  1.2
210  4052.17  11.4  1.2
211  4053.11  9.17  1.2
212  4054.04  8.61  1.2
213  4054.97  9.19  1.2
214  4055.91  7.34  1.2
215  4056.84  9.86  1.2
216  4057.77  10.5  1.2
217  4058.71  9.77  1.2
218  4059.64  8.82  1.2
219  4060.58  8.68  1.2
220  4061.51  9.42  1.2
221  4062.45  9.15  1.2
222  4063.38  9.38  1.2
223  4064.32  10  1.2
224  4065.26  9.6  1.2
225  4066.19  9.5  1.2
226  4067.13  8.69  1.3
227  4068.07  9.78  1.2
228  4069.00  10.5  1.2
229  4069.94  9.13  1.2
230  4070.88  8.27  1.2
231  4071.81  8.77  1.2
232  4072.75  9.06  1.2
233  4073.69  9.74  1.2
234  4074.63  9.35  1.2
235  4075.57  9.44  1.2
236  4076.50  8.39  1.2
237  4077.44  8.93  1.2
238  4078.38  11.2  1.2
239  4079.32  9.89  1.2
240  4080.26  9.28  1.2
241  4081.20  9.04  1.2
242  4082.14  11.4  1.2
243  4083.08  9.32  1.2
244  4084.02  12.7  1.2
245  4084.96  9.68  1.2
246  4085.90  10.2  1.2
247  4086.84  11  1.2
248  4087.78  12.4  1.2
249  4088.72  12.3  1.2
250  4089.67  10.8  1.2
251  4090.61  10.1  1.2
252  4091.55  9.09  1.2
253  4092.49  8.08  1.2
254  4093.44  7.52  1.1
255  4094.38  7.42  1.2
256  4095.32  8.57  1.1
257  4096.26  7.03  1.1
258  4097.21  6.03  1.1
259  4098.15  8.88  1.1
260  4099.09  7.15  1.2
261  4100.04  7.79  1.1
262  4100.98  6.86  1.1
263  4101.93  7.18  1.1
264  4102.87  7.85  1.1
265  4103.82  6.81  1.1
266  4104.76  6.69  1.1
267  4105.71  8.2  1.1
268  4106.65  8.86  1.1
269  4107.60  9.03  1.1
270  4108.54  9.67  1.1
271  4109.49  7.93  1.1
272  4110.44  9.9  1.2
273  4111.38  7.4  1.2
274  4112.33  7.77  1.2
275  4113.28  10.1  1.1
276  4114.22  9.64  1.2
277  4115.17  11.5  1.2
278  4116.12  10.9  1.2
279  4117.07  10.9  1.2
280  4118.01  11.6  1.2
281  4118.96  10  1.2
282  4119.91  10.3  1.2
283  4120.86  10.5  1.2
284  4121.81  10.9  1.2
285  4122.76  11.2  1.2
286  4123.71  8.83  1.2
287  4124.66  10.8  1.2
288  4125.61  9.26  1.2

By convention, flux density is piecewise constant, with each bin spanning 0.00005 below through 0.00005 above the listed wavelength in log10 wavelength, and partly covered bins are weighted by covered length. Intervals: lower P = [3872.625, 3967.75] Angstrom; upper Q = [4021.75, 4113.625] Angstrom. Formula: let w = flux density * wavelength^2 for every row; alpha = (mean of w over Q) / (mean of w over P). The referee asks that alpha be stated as 1.3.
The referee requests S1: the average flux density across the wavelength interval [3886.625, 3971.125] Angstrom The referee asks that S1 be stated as 7.63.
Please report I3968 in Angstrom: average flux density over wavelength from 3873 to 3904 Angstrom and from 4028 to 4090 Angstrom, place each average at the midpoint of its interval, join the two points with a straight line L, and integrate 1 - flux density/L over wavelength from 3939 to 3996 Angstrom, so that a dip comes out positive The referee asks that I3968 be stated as 3.1 Angstrom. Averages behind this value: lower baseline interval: 7.29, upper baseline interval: 10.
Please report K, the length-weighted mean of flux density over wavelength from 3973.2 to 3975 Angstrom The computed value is 5.07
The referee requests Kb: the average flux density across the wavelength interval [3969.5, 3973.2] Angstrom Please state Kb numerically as 4.72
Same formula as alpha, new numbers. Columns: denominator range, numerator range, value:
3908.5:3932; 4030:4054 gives 1.33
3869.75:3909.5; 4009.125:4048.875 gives 1.52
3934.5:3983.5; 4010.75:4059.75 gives 1.47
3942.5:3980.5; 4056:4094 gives 1.40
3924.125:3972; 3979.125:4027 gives 1.45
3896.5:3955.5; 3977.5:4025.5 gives 1.29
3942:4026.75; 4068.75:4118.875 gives 1.08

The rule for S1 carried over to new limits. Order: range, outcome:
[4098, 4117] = 8.55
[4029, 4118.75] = 9.57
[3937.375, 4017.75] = 8.7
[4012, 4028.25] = 11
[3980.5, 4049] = 10.4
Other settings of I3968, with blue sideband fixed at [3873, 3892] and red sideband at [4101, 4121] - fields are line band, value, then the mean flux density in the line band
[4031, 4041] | -2.2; 10.4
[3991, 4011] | -4.3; 9.95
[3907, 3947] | -2.0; 7.94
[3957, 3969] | 2.3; 6.38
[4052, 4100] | -3.1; 9.37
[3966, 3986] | 2.9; 6.84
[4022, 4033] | -2.8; 10.6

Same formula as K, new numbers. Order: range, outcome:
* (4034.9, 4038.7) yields 10.4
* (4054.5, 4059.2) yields 9.34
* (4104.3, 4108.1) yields 8.22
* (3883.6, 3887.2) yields 6.75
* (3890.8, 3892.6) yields 6.6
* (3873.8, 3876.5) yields 8.38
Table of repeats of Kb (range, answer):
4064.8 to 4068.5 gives 9.39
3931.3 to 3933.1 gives 5.67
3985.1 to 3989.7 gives 10.6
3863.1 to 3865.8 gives 8.09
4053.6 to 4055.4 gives 8.92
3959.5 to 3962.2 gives 8.1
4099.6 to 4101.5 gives 7.31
